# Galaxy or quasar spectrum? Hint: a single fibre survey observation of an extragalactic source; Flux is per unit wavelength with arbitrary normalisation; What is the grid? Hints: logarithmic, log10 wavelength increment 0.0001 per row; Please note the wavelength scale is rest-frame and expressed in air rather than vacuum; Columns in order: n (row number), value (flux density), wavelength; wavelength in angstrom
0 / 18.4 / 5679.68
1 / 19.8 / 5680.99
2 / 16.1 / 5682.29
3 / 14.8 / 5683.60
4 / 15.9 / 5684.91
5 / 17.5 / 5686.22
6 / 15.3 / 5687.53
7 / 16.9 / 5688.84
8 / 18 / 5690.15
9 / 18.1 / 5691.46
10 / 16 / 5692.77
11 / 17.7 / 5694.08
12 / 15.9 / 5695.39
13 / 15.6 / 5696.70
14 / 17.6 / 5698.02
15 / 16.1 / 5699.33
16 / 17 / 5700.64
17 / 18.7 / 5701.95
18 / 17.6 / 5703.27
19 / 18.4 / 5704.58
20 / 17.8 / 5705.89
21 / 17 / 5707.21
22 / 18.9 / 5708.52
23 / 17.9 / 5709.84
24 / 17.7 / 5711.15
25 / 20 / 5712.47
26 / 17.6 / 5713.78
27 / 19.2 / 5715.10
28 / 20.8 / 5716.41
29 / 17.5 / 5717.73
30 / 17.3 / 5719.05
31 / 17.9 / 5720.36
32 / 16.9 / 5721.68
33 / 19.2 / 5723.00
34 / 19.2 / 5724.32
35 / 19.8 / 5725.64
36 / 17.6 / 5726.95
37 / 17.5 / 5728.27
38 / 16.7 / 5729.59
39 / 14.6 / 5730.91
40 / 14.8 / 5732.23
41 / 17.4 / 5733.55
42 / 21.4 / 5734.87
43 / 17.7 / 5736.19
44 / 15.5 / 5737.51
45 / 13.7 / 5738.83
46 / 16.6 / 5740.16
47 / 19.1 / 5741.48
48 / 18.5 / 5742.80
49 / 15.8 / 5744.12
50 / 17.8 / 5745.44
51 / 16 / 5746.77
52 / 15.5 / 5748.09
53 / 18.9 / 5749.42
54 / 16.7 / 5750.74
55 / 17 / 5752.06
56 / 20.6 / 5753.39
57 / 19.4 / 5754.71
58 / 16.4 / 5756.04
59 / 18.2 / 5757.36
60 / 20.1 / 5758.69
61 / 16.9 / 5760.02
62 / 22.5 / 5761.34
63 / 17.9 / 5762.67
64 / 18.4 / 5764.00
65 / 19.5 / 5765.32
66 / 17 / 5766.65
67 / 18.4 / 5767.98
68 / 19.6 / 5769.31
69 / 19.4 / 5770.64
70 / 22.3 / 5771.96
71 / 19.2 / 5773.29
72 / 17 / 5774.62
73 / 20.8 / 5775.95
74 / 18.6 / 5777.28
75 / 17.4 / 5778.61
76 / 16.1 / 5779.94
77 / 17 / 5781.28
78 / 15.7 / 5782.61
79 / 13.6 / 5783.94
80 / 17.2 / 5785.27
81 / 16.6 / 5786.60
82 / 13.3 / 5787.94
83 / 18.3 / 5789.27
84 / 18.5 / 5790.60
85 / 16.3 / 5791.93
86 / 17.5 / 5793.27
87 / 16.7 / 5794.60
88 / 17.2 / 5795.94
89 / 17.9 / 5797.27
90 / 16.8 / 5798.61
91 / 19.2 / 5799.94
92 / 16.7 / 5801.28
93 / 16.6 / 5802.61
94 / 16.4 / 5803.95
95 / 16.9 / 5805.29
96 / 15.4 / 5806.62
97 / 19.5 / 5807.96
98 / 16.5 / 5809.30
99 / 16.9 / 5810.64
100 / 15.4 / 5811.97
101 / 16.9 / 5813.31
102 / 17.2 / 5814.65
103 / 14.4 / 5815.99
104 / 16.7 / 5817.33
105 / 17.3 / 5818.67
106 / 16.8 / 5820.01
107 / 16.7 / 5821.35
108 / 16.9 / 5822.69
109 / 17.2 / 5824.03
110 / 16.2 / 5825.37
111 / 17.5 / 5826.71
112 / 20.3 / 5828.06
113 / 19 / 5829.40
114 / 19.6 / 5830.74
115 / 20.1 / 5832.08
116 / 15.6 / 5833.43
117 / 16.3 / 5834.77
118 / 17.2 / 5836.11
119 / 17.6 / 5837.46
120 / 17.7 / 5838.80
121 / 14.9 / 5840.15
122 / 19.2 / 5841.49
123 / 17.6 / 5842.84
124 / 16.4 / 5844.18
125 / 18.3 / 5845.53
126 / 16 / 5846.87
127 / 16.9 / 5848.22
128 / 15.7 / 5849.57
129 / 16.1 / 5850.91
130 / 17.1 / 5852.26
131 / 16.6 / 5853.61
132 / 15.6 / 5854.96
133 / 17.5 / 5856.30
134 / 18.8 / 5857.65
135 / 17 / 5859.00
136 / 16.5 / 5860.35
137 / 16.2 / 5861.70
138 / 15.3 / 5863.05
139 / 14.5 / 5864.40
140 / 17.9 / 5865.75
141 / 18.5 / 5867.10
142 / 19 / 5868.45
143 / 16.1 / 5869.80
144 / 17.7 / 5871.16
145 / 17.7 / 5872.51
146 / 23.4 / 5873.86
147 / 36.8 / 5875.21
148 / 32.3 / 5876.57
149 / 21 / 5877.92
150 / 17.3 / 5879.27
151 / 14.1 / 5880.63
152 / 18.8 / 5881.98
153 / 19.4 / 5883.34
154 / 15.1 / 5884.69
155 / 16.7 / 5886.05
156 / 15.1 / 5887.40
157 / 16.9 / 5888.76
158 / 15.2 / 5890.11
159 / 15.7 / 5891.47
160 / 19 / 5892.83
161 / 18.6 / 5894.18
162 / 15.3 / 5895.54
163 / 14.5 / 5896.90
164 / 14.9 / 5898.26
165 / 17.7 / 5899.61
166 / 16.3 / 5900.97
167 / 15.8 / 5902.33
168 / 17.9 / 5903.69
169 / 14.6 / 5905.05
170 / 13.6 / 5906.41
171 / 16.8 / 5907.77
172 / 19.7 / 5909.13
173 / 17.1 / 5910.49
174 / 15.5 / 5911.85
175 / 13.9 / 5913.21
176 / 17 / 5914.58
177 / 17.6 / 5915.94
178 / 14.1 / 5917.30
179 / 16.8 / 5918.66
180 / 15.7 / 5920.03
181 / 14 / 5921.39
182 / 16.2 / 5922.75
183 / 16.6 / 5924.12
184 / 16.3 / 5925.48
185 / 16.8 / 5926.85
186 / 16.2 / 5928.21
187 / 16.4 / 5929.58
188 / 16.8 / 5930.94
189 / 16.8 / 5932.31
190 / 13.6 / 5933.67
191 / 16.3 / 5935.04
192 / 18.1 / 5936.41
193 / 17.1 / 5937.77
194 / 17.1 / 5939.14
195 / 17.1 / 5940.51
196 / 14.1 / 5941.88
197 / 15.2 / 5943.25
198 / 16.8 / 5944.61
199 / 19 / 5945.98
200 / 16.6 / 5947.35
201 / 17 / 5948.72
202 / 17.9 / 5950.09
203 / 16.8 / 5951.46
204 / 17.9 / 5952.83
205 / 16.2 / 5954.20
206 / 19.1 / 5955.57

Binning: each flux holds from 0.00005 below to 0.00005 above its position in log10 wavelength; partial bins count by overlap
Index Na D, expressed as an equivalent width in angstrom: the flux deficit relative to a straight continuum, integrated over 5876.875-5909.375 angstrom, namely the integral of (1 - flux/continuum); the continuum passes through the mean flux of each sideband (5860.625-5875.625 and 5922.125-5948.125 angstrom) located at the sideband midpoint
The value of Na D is 2.3 angstrom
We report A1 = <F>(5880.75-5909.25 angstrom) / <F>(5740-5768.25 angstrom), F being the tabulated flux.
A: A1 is 0.9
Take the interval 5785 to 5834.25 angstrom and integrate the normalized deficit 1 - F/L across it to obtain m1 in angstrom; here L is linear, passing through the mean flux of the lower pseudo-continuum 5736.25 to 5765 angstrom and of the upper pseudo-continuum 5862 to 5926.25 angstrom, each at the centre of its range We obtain 1.3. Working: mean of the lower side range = 17.7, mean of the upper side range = 17.4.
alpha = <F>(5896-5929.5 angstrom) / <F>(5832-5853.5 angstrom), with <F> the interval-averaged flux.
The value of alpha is 0.9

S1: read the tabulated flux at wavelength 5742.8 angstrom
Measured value 18.5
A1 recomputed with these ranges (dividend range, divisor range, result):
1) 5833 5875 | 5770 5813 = 1.00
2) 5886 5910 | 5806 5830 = 0.96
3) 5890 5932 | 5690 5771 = 0.91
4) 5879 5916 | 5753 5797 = 0.91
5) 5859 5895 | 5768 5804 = 1.06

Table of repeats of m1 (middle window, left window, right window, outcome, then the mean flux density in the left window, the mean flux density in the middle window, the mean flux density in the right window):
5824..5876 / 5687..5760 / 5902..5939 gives -3.83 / 17.6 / 17.9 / 16.2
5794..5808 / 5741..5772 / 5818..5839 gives 0.62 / 18.3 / 17.1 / 17.6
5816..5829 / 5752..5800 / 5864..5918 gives 0.50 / 18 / 17.2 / 17.7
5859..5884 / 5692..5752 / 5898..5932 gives -4.60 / 17.5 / 19.5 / 16.2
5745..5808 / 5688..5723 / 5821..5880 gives 0.90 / 17.7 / 17.7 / 18.2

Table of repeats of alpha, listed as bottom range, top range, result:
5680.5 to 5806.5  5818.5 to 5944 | 0.98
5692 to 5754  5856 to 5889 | 1.07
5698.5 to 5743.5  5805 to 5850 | 0.97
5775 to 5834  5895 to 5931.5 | 0.94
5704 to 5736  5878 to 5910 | 0.92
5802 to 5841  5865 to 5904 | 1.08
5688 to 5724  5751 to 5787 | 1.03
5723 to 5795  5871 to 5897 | 1.08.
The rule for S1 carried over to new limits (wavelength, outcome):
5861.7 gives 16.2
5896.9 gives 14.5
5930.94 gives 16.8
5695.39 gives 15.9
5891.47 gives 15.7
